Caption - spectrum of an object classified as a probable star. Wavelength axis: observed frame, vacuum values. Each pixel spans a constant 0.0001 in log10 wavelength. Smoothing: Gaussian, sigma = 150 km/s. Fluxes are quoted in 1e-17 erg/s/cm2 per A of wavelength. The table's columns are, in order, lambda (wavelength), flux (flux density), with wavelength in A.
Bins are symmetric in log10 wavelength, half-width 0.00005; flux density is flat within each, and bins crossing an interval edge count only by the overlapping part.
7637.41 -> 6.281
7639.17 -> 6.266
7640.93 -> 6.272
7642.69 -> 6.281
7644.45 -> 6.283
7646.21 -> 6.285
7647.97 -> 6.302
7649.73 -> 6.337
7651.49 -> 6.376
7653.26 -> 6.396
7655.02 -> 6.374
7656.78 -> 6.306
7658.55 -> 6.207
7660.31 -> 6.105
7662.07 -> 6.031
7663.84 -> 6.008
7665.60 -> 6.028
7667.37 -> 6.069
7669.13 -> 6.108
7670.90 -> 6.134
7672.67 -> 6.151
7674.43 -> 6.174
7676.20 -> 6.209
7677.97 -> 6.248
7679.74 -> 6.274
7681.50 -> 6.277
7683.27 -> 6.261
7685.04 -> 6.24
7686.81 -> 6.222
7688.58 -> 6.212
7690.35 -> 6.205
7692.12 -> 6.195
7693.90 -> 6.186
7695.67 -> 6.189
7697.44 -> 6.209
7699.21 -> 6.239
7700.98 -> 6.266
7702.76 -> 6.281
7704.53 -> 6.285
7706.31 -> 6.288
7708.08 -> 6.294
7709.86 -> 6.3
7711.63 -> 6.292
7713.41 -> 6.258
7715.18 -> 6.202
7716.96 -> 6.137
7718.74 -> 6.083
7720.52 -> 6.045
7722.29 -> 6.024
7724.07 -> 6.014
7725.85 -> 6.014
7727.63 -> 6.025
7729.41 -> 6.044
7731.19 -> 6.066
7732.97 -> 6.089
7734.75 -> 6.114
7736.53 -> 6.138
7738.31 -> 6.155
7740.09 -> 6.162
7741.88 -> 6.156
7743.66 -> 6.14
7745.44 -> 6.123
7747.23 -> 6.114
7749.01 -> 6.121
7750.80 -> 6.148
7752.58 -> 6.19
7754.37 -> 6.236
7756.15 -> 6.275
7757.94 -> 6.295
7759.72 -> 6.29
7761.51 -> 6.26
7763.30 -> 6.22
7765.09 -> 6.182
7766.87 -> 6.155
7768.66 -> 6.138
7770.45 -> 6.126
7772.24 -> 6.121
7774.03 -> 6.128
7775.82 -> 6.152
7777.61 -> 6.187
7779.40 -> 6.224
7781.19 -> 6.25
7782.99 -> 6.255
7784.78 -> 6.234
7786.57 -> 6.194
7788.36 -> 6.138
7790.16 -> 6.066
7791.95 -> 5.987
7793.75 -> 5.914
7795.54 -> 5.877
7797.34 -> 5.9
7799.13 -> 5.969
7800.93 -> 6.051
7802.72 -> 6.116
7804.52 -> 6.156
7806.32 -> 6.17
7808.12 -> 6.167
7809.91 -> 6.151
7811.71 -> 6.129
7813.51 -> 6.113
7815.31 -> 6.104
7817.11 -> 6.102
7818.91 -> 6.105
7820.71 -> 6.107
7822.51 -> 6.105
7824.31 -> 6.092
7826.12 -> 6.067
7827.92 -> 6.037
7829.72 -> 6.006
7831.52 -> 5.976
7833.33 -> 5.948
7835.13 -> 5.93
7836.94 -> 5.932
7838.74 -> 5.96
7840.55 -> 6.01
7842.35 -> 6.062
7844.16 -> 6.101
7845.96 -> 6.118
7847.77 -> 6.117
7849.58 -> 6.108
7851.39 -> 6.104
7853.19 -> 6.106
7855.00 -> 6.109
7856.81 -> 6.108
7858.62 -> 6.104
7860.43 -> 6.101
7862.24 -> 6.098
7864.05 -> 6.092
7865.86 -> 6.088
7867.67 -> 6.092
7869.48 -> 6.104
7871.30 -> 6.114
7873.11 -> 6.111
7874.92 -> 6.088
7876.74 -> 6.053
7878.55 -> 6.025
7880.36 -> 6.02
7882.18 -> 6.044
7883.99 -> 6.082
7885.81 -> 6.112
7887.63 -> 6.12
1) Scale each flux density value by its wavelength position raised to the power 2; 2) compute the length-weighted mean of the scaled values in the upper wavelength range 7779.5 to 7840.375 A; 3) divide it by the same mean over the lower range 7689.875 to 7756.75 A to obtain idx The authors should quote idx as 1.0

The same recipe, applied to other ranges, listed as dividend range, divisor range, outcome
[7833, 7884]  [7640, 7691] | 1.03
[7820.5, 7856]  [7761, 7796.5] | 1.00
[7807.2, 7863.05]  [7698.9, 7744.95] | 1.02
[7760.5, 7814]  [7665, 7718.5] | 1.01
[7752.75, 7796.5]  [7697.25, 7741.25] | 1.01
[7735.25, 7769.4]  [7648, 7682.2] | 1.02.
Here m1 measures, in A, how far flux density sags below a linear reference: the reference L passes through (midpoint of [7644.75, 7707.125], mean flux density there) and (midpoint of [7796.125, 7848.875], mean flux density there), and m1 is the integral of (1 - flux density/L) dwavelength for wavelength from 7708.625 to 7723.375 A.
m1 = 0.02 A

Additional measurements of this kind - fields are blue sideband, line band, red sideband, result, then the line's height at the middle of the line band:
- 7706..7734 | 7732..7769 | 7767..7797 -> -0.3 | 6.13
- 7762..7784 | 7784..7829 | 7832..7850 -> 0.2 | 6.1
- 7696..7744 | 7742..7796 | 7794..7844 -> -0.5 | 6.11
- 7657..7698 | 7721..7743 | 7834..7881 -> 0.2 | 6.14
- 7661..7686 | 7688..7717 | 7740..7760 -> -0.3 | 6.17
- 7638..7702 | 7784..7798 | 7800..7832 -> 0.2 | 6.12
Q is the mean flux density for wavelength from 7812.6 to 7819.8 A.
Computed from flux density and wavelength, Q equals 6.1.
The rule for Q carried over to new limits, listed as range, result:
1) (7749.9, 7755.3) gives 6.19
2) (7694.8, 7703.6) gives 6.24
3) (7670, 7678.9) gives 6.18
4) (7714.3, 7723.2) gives 6.1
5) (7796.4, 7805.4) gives 6.04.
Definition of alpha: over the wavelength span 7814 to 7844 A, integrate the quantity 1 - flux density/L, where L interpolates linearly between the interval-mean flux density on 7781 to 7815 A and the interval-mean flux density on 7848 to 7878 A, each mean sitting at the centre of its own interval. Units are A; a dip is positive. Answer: 0.3 A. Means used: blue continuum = 6.09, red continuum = 6.1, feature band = 6.04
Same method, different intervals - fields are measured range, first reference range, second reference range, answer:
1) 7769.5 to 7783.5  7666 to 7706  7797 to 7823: -0.1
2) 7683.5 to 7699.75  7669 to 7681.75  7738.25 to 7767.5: 0.0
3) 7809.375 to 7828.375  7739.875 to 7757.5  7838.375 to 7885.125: 0.0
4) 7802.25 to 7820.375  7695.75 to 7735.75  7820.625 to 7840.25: -0.3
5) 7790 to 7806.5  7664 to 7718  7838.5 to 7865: 0.3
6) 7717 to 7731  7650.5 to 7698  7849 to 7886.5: 0.3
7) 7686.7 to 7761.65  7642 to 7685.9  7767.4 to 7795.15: 0.0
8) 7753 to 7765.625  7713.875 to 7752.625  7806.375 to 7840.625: -0.3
